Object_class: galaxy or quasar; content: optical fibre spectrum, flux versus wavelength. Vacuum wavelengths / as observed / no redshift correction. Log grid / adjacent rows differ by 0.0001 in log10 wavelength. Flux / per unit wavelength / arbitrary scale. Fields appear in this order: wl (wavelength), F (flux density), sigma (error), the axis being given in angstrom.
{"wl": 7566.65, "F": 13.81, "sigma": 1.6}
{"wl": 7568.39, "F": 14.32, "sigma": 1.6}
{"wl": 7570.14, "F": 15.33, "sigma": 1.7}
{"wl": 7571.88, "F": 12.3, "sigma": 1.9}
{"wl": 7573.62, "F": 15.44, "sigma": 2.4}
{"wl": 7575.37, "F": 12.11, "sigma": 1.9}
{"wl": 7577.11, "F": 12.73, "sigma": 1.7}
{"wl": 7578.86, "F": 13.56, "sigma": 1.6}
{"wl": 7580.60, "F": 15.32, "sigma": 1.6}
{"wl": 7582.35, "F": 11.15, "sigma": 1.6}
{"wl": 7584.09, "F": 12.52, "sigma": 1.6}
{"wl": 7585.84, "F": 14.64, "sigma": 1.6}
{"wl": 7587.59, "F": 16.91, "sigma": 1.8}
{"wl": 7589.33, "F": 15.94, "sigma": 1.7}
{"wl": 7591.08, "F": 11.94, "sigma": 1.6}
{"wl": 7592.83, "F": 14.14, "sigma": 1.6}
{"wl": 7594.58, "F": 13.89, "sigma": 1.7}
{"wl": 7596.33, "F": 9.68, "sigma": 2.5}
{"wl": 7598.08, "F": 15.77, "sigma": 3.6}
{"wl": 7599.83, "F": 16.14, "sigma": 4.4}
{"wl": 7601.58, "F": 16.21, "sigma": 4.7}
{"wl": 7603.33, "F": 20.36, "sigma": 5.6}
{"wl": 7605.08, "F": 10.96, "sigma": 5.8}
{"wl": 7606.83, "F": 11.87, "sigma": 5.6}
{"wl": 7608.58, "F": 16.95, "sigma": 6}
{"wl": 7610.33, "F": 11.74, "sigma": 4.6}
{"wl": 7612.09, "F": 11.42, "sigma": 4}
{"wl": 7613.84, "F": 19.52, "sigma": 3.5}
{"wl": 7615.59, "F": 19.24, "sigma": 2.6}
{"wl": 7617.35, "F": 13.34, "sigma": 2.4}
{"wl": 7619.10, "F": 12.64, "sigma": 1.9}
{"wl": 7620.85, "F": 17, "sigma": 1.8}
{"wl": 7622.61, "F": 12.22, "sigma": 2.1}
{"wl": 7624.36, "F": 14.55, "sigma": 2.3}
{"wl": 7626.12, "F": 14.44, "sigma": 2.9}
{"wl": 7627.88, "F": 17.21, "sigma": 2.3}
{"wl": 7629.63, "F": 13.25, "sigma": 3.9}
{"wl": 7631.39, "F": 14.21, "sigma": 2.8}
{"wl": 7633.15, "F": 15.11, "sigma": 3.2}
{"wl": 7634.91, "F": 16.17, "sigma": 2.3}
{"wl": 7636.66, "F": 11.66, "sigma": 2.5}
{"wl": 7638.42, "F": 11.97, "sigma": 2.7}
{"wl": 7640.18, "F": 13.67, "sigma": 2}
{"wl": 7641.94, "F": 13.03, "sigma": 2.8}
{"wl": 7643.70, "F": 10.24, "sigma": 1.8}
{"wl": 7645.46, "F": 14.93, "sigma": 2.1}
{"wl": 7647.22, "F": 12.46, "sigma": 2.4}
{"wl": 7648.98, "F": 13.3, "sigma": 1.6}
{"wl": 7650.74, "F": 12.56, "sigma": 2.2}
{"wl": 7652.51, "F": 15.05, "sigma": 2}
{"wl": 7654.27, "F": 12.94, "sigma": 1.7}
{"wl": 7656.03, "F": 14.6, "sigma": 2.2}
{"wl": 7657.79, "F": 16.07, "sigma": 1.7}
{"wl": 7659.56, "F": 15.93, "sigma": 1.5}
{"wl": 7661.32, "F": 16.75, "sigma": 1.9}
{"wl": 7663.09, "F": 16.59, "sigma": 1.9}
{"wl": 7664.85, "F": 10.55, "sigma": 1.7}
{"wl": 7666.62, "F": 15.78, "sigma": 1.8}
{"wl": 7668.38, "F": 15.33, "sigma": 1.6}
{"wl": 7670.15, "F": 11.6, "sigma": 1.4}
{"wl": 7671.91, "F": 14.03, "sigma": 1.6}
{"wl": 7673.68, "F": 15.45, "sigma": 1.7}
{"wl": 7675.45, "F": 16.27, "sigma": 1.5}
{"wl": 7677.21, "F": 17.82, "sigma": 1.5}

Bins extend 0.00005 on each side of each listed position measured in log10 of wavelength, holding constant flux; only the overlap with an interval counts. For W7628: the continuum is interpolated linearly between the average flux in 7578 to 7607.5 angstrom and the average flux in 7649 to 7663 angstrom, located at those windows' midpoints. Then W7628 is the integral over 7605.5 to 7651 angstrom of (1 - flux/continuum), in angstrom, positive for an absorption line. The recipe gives 1.7 angstrom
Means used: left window 14.2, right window 14.8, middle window 14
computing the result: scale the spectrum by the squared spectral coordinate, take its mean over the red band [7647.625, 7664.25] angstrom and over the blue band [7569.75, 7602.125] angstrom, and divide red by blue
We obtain 1.1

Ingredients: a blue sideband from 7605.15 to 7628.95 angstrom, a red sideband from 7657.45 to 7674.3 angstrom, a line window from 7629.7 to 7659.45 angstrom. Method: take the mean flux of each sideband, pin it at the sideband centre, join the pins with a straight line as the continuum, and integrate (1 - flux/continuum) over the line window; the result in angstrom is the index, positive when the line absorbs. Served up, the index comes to 2.09 angstrom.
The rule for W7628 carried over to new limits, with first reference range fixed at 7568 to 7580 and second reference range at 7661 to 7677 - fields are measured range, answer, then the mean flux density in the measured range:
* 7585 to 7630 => -2.03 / 14.7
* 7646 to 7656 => 0.78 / 13.4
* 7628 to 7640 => 0.36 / 13.9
